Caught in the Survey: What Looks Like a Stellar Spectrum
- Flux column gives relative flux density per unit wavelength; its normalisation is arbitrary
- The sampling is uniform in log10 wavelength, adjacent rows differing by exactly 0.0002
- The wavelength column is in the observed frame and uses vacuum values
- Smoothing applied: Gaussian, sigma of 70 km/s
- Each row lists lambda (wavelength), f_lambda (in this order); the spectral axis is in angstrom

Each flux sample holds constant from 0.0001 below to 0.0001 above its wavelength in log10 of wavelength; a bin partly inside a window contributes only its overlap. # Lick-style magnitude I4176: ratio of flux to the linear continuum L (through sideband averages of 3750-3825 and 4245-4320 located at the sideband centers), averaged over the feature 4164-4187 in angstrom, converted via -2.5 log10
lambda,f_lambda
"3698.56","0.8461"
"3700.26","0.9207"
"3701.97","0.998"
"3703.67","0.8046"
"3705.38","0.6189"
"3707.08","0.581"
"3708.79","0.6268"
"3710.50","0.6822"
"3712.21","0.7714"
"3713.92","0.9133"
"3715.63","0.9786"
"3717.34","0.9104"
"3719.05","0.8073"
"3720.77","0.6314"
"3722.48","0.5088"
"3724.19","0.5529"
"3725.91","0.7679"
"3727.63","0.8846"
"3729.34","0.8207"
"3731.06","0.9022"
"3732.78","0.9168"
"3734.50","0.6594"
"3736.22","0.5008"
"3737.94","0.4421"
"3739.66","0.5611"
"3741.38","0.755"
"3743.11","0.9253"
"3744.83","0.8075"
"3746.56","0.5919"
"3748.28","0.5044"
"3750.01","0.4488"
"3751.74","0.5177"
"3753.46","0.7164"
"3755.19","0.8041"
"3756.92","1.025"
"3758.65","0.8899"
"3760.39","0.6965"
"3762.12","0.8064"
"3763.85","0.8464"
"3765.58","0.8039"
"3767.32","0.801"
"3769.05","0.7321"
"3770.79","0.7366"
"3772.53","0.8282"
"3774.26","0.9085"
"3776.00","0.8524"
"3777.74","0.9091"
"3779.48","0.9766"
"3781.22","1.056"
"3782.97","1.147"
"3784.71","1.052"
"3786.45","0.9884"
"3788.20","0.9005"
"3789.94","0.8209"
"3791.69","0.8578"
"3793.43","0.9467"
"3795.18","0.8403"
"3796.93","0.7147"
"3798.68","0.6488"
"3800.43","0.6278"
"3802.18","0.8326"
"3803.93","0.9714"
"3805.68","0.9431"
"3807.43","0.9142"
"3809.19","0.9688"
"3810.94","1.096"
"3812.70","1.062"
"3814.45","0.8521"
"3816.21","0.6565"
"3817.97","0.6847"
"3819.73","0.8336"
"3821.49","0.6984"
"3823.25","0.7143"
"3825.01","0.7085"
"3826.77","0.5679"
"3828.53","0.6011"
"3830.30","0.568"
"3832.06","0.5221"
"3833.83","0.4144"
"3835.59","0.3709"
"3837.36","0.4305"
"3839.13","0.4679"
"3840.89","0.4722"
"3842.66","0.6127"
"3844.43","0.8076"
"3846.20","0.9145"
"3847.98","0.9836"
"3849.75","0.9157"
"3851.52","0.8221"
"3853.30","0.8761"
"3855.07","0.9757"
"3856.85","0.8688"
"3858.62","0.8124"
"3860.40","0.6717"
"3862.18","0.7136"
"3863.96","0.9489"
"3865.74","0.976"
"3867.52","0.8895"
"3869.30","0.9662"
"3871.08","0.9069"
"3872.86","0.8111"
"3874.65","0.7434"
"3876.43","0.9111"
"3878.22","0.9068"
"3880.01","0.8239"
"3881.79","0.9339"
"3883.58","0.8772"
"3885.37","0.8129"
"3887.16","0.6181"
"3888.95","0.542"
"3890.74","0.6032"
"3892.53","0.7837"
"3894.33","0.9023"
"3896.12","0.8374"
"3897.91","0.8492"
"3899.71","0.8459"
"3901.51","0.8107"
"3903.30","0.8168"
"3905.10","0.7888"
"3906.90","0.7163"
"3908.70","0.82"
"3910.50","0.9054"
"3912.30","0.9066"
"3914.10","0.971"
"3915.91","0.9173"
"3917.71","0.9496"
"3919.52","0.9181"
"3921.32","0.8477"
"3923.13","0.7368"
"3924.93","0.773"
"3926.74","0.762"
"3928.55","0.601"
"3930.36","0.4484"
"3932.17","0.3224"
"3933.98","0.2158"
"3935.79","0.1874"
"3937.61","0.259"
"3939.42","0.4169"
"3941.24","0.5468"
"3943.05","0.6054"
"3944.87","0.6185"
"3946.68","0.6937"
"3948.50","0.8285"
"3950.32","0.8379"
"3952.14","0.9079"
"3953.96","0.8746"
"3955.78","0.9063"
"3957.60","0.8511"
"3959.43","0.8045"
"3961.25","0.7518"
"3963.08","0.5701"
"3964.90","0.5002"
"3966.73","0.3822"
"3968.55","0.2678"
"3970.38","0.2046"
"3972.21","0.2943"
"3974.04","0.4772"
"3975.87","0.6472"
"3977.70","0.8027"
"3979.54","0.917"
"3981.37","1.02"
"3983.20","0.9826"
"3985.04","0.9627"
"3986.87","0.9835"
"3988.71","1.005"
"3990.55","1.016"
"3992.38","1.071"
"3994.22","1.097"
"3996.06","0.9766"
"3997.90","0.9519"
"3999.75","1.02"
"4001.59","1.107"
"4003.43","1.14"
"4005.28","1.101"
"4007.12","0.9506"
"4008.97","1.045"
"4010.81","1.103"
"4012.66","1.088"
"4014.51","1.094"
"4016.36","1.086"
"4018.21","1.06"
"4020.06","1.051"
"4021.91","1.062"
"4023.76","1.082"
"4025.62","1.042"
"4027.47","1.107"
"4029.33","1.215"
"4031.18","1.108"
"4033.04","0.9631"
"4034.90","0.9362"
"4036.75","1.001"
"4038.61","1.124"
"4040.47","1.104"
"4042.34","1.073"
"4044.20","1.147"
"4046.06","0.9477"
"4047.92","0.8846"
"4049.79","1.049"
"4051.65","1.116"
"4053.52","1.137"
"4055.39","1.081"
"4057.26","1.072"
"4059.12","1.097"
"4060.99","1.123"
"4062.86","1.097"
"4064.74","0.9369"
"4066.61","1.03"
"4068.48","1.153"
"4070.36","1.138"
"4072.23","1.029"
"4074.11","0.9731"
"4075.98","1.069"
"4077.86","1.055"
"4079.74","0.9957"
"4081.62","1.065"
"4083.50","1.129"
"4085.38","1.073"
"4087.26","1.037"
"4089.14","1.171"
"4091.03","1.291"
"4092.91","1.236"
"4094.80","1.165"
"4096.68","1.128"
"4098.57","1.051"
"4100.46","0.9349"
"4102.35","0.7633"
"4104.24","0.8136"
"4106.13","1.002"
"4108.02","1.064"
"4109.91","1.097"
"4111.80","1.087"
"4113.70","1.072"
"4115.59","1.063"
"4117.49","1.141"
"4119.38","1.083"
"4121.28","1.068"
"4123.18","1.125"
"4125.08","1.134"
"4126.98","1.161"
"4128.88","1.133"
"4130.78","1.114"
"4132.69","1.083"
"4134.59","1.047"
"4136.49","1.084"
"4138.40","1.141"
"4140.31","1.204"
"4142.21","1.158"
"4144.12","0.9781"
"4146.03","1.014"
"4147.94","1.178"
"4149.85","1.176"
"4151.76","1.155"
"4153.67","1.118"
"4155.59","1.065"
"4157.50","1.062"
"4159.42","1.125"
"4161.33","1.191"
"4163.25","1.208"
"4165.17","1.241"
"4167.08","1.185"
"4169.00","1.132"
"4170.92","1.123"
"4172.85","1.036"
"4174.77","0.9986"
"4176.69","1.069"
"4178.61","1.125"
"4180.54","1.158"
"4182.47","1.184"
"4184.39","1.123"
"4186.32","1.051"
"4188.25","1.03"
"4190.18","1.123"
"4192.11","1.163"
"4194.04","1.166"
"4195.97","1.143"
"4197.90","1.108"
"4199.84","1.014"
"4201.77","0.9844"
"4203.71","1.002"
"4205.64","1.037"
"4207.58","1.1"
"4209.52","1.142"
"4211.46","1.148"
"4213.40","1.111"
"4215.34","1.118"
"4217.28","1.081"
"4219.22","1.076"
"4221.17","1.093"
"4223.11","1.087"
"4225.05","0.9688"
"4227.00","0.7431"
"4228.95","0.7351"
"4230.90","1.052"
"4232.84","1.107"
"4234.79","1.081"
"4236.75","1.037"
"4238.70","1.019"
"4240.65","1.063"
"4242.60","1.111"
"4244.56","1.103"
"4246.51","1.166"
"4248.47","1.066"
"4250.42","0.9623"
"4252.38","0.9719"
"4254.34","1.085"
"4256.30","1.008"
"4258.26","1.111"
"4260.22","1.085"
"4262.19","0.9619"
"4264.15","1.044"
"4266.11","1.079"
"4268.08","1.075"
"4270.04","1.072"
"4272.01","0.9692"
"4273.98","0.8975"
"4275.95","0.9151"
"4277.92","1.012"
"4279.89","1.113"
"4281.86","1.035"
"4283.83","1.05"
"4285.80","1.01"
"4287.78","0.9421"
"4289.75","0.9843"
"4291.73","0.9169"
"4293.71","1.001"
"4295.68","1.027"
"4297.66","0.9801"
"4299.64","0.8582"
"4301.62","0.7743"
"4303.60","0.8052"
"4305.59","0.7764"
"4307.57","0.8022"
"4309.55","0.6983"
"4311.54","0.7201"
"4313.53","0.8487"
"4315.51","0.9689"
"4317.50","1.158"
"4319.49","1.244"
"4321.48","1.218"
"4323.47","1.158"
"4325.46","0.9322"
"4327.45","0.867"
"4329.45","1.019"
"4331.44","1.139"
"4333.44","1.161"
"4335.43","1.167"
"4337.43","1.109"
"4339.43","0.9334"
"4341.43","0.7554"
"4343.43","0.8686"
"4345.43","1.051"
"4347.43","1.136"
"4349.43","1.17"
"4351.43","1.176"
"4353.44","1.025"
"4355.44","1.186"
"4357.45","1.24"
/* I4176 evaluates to -0.18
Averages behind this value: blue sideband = 0.843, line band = 1.12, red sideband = 0.978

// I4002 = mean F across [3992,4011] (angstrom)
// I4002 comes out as 1.05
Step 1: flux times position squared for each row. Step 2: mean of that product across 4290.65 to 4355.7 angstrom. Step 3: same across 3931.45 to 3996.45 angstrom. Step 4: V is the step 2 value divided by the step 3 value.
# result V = 1.70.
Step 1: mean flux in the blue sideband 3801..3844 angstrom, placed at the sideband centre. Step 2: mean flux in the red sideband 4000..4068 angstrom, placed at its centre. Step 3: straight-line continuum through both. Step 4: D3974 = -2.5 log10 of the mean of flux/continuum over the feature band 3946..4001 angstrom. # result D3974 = 0.22 mag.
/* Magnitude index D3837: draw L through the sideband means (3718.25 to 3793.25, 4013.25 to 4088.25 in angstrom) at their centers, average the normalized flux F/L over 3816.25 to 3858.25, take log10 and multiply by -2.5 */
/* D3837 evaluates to 0.24 mag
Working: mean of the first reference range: 0.785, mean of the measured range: 0.69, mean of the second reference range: 1.06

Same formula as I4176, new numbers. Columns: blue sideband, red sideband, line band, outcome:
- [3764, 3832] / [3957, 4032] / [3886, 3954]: 0.23 mag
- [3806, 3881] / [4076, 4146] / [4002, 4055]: -0.08 mag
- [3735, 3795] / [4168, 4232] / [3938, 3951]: 0.40 mag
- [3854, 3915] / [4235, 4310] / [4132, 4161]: -0.18 mag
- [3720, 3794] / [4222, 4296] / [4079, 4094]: -0.20 mag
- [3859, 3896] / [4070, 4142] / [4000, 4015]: -0.12 mag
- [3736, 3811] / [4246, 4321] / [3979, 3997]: -0.14 mag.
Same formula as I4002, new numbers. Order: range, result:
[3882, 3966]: 0.719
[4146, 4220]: 1.11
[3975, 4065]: 1.04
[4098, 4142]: 1.07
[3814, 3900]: 0.755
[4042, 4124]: 1.07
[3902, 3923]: 0.863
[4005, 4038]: 1.06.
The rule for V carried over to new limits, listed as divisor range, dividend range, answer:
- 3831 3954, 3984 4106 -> 1.54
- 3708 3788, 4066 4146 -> 1.65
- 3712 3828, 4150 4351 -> 1.65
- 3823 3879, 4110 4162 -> 1.71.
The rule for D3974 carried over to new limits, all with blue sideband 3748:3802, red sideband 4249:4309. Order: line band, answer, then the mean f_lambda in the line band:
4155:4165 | -0.211 mag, 1.14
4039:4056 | -0.172 mag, 1.06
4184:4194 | -0.163 mag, 1.1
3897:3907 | 0.065 mag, 0.812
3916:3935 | 0.288 mag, 0.666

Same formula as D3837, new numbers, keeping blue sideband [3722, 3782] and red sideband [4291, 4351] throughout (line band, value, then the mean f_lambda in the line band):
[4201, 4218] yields -0.16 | 1.08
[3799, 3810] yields -0.11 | 0.864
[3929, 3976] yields 0.45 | 0.554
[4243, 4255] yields -0.12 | 1.06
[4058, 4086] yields -0.20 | 1.06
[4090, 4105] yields -0.18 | 1.05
